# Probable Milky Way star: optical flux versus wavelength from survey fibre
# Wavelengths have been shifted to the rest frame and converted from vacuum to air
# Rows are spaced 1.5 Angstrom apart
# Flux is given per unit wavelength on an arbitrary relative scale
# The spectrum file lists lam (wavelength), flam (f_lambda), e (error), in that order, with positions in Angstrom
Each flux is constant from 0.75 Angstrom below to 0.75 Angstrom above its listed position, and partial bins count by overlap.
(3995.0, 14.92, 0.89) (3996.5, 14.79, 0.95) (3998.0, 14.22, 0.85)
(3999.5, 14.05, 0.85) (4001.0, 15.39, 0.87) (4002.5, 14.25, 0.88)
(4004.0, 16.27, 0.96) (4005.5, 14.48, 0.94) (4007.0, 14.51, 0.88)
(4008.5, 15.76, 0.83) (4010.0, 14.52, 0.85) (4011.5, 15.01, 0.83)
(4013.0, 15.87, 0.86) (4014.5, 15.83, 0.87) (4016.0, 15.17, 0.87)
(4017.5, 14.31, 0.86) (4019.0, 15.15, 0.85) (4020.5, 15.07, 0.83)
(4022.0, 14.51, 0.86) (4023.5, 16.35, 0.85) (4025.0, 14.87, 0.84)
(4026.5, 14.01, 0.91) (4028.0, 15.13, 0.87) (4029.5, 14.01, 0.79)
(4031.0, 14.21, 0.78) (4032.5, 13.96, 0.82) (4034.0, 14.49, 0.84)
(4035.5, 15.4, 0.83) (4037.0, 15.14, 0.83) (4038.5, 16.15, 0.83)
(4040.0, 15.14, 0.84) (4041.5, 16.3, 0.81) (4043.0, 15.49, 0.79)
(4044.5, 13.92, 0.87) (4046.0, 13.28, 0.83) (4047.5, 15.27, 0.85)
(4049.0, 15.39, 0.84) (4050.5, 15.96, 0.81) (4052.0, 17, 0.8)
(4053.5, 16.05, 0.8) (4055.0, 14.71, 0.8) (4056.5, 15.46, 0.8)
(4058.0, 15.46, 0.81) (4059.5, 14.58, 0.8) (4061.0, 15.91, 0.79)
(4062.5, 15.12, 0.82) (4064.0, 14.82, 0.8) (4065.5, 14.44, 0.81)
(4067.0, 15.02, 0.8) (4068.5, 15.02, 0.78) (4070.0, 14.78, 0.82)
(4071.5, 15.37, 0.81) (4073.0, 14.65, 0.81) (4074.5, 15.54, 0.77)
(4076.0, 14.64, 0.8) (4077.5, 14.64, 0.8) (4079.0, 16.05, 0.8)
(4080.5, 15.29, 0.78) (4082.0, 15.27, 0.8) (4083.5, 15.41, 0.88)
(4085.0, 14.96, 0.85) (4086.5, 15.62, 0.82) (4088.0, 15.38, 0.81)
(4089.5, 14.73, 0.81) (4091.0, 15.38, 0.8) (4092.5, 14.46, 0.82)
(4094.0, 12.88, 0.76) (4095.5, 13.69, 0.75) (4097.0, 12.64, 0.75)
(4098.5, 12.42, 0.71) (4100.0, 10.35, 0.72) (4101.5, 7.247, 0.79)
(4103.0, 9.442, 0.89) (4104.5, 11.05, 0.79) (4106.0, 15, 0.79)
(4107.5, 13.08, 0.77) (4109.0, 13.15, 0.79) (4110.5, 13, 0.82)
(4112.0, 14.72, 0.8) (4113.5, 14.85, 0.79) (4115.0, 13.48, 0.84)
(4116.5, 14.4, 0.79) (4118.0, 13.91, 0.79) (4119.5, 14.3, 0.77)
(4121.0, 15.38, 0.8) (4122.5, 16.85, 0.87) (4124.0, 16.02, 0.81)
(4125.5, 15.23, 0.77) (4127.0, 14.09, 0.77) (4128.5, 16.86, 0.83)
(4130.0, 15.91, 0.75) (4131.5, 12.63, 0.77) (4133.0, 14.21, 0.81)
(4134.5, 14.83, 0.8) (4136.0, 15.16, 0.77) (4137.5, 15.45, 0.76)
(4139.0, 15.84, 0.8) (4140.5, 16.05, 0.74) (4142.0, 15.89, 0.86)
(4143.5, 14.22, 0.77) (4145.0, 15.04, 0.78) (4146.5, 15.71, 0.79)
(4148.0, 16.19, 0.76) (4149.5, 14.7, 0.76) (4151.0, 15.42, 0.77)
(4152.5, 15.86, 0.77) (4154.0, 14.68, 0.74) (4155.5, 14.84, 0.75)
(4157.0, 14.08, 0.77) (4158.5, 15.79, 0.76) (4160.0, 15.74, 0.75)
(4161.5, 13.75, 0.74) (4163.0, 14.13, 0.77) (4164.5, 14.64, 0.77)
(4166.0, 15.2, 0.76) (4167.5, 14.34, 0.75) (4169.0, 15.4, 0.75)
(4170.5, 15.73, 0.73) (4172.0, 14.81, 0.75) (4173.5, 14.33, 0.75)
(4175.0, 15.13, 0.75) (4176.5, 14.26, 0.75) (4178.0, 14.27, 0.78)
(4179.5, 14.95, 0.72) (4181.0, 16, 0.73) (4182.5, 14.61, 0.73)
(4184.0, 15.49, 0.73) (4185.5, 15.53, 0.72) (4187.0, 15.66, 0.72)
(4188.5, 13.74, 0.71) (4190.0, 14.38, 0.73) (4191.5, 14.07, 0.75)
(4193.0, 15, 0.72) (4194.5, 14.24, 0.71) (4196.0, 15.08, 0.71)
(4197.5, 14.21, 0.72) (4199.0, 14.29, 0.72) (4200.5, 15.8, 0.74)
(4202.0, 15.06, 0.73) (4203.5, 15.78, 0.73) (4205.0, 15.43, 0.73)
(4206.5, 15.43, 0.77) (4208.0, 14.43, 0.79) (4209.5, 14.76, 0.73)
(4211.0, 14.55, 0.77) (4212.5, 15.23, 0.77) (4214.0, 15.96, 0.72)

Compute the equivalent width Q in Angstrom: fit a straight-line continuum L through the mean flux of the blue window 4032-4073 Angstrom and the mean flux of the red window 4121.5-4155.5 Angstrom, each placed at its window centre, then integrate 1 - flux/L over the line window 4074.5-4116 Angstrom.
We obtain 4.2 Angstrom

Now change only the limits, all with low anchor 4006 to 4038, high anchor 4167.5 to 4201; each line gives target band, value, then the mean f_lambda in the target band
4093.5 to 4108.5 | 3.1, 11.8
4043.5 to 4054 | -0.2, 15.3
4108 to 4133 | 0.4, 14.6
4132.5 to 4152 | -0.6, 15.3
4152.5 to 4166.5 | 0.0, 14.8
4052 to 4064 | -0.4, 15.4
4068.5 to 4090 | -0.4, 15.2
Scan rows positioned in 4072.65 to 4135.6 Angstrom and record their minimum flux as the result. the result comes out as 7.247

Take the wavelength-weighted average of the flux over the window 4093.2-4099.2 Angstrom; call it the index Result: 12.9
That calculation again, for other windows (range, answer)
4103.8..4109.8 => 13.1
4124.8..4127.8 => 14.7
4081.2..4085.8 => 15.2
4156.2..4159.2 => 14.9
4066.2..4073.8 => 15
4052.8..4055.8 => 15.4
